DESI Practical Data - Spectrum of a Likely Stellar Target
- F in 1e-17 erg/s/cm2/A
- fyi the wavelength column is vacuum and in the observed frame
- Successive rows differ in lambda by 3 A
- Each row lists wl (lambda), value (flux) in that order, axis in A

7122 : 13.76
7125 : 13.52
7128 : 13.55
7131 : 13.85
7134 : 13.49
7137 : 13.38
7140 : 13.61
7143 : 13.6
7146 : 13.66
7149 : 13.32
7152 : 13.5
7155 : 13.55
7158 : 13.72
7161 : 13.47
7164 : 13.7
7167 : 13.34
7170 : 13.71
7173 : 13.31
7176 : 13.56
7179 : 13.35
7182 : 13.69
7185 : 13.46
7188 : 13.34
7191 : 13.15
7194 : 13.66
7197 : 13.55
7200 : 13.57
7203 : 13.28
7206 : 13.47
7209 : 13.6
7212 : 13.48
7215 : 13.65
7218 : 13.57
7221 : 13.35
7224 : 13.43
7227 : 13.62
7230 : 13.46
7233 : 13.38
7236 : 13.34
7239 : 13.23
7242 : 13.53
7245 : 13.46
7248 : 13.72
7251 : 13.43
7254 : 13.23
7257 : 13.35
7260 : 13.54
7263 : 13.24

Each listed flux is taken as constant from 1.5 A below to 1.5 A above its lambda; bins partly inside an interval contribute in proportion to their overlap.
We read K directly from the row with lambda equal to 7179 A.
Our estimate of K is 13.35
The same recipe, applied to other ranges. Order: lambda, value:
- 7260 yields 13.54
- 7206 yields 13.47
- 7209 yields 13.6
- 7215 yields 13.65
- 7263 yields 13.24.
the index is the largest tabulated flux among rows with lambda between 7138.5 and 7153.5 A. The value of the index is 13.66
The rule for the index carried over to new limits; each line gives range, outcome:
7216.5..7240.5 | 13.62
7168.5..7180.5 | 13.71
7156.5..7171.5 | 13.72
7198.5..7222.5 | 13.65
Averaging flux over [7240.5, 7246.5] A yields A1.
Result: 13.5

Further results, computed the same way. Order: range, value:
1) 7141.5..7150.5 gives 13.5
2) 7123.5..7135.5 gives 13.6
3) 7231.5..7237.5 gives 13.4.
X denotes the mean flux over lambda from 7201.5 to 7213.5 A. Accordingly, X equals 13.5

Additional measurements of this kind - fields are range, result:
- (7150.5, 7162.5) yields 13.6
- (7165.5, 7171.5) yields 13.5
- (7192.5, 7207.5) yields 13.5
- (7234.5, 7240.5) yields 13.3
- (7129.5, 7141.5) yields 13.6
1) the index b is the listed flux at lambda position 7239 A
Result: 13.23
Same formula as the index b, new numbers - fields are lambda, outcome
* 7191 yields 13.15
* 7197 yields 13.55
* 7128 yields 13.55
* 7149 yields 13.32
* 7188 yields 13.34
